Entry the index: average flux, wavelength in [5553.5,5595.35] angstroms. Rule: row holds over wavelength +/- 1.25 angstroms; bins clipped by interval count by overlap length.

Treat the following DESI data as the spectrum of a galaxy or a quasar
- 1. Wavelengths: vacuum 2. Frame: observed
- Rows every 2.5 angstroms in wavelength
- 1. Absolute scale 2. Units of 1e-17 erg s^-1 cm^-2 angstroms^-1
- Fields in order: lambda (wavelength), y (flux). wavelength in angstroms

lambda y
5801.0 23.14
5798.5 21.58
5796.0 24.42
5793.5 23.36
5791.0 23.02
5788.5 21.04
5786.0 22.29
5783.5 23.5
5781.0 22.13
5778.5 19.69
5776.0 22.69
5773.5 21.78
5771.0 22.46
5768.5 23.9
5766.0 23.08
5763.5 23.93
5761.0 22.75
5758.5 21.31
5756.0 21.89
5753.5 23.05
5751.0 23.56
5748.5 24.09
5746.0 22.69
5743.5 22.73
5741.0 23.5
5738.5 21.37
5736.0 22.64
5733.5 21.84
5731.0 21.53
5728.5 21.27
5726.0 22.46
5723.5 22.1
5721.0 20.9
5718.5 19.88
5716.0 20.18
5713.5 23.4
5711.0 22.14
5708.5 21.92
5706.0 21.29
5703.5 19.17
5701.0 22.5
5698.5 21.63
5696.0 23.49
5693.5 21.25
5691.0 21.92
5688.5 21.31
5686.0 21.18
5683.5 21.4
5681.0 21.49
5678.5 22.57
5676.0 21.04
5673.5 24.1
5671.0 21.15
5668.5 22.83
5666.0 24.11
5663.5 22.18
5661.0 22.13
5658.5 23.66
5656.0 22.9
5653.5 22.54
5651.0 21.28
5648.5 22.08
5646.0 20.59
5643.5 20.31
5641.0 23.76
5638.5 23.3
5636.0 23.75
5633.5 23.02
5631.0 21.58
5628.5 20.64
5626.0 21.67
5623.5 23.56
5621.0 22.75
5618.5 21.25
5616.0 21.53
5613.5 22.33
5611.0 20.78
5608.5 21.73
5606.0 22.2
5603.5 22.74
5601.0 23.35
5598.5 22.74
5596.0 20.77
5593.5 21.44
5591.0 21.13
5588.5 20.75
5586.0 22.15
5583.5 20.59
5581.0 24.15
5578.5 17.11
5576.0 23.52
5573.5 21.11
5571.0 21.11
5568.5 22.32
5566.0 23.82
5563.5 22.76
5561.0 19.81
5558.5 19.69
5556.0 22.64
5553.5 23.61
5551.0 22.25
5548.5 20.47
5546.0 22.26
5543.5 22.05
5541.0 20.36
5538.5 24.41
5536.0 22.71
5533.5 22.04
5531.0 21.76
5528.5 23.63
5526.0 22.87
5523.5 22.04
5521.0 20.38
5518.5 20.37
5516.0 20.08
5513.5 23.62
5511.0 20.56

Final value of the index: 21.6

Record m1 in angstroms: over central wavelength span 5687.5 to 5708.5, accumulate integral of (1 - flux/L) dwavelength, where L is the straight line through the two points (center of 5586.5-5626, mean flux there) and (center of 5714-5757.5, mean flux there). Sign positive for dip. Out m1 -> 0.45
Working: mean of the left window 21.9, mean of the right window 22.1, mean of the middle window 21.6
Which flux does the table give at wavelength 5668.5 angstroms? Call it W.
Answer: 22.83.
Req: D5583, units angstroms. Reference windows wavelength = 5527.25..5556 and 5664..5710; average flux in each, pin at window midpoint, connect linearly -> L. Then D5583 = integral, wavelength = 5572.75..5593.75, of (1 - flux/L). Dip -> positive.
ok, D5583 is 0.8 angstroms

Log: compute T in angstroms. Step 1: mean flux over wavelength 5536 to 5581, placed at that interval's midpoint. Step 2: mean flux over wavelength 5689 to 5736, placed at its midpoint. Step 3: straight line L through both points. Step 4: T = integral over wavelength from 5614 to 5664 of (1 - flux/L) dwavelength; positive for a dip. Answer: -1.2 angstroms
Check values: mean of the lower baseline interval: 21.8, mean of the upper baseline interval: 21.6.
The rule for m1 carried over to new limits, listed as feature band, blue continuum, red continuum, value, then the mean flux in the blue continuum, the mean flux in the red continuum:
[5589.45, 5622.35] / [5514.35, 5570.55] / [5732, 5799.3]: 0.3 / 21.9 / 22.6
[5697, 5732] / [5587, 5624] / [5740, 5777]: 1.8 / 21.9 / 22.9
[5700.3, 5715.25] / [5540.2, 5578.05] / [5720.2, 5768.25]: 0.5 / 21.8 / 22.5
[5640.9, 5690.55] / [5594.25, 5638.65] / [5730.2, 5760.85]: 0.5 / 22.2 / 22.5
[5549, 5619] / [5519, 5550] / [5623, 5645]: 1.4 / 22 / 22.3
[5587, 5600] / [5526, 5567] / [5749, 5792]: 0.5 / 22.2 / 22.5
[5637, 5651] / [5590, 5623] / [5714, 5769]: 0.0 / 21.9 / 22.3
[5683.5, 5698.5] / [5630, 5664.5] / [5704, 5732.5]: 0.0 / 22.4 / 21.5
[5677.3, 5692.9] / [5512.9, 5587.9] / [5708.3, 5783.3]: 0.3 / 21.8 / 22.3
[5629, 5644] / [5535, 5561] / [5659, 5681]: -0.2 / 21.9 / 22.5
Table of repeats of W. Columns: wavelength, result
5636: 23.75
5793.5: 23.36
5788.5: 21.04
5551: 22.25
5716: 20.18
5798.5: 21.58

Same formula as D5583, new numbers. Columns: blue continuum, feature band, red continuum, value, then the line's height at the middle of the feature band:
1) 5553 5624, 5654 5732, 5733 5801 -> 1.3 angstroms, 22.3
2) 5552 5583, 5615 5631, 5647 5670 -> 0.3 angstroms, 22.3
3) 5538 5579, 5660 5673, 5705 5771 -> -0.3 angstroms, 22.1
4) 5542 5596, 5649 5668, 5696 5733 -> -1.0 angstroms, 21.6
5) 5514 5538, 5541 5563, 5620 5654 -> 0.4 angstroms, 22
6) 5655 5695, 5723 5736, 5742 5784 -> 0.3 angstroms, 22.5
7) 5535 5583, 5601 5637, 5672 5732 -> -0.6 angstroms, 21.8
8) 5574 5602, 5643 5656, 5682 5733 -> 0.0 angstroms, 21.6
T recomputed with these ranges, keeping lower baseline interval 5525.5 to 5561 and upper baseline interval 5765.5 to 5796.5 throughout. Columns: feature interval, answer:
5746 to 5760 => -0.2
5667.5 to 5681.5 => 0.1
